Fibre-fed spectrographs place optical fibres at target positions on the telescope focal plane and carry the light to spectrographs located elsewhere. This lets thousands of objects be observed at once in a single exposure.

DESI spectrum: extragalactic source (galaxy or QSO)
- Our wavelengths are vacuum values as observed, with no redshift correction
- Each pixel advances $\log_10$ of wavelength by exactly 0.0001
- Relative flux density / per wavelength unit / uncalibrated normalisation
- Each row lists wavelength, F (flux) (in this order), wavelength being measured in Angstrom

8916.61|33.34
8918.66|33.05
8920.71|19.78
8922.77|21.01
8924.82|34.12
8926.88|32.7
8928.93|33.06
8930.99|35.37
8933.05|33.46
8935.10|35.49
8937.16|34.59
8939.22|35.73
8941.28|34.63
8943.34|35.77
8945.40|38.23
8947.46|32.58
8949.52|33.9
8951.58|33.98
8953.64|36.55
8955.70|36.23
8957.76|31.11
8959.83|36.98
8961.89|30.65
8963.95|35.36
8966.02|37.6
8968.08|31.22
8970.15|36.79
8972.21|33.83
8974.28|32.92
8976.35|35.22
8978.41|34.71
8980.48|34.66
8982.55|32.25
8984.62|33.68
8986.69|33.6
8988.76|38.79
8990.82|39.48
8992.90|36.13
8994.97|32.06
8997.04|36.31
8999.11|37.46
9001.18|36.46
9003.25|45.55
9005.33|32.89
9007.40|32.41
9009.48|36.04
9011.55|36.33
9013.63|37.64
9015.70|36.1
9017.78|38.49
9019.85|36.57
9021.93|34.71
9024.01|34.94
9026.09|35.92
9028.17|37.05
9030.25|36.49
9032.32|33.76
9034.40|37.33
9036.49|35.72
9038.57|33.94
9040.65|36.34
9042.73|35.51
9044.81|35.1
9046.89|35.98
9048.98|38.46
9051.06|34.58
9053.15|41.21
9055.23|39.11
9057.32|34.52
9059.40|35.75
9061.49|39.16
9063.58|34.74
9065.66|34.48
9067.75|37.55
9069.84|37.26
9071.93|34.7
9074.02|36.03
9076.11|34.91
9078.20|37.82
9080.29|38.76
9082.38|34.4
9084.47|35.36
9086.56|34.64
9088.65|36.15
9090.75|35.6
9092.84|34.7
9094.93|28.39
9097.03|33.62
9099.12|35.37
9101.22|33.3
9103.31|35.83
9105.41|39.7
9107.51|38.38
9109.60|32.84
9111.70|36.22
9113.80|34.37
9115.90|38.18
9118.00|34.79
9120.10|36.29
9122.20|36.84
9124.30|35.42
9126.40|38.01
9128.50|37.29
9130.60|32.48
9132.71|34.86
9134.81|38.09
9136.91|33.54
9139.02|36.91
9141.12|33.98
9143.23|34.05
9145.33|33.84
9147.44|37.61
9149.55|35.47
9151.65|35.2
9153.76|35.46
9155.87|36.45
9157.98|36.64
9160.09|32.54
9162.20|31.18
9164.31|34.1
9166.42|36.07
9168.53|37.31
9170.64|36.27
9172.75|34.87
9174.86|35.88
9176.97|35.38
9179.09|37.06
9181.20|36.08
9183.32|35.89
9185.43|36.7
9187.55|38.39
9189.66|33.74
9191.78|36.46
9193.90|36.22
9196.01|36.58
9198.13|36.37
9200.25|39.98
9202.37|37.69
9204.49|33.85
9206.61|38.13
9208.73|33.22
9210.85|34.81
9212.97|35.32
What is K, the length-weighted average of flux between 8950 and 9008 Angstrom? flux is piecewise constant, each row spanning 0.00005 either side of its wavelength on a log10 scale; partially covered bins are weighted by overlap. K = 35.2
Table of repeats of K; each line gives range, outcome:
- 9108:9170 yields 35.4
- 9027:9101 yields 35.8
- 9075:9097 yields 35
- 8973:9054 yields 35.9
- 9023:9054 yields 36.1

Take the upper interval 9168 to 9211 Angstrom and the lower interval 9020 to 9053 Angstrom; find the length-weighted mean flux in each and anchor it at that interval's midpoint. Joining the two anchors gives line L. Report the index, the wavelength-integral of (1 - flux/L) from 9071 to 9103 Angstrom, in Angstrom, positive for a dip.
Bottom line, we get 0.9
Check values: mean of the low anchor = 35.9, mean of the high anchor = 36.2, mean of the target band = 34.9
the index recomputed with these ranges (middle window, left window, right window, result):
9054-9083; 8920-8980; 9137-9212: -1.4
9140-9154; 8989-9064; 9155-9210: 0.4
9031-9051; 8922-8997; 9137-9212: -0.5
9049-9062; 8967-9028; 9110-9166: -0.7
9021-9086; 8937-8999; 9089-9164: -2.0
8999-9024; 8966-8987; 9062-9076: -1.3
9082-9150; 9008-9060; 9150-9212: 1.2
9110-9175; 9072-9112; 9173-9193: 0.6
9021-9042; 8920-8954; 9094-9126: -0.8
